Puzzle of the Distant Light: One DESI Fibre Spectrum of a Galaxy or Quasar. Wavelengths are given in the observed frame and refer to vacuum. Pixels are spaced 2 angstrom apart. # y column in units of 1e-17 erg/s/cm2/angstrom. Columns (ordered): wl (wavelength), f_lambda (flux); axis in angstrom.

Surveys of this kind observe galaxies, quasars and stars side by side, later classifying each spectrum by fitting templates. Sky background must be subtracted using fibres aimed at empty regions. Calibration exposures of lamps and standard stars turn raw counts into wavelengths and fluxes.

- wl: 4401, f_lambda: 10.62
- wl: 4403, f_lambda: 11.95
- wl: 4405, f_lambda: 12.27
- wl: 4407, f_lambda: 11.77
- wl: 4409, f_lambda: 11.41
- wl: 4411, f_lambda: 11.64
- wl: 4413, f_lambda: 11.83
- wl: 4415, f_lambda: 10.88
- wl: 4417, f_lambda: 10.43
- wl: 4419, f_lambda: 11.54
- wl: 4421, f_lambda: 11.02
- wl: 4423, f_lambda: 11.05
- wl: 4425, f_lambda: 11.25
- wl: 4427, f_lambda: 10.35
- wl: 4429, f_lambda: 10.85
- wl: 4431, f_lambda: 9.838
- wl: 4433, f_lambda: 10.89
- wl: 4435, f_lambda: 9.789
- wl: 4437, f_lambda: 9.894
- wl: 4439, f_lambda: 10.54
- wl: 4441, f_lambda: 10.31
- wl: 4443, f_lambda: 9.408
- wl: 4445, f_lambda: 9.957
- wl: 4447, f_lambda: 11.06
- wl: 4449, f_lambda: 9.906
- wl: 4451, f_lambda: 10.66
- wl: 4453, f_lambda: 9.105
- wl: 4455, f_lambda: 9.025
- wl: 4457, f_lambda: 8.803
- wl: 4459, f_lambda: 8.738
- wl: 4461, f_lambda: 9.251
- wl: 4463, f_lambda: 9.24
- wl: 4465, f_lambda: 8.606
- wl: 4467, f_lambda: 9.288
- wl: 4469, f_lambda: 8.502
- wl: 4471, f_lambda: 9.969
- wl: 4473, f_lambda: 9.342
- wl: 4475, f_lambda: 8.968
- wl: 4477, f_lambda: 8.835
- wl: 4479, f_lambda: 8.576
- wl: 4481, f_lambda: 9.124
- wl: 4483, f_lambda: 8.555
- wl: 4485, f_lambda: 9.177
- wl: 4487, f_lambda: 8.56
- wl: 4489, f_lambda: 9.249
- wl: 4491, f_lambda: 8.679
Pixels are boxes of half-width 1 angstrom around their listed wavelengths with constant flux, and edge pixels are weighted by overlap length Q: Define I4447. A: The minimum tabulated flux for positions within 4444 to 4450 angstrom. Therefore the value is 9.906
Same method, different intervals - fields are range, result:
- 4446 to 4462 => 8.738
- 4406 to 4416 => 10.88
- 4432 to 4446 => 9.408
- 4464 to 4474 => 8.502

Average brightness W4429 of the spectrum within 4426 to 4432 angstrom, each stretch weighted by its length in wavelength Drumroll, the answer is 10.3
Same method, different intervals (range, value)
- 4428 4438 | 10.3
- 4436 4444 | 10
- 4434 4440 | 10.1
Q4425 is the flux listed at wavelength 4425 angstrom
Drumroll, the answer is 11.25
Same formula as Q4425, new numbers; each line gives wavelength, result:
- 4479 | 8.576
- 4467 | 9.288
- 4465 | 8.606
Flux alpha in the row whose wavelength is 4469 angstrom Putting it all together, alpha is 8.502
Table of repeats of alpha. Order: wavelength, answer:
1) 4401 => 10.62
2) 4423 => 11.05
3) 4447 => 11.06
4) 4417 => 10.43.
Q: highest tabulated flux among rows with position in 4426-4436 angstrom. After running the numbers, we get 10.89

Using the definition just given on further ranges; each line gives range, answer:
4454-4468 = 9.288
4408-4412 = 11.64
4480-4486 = 9.177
